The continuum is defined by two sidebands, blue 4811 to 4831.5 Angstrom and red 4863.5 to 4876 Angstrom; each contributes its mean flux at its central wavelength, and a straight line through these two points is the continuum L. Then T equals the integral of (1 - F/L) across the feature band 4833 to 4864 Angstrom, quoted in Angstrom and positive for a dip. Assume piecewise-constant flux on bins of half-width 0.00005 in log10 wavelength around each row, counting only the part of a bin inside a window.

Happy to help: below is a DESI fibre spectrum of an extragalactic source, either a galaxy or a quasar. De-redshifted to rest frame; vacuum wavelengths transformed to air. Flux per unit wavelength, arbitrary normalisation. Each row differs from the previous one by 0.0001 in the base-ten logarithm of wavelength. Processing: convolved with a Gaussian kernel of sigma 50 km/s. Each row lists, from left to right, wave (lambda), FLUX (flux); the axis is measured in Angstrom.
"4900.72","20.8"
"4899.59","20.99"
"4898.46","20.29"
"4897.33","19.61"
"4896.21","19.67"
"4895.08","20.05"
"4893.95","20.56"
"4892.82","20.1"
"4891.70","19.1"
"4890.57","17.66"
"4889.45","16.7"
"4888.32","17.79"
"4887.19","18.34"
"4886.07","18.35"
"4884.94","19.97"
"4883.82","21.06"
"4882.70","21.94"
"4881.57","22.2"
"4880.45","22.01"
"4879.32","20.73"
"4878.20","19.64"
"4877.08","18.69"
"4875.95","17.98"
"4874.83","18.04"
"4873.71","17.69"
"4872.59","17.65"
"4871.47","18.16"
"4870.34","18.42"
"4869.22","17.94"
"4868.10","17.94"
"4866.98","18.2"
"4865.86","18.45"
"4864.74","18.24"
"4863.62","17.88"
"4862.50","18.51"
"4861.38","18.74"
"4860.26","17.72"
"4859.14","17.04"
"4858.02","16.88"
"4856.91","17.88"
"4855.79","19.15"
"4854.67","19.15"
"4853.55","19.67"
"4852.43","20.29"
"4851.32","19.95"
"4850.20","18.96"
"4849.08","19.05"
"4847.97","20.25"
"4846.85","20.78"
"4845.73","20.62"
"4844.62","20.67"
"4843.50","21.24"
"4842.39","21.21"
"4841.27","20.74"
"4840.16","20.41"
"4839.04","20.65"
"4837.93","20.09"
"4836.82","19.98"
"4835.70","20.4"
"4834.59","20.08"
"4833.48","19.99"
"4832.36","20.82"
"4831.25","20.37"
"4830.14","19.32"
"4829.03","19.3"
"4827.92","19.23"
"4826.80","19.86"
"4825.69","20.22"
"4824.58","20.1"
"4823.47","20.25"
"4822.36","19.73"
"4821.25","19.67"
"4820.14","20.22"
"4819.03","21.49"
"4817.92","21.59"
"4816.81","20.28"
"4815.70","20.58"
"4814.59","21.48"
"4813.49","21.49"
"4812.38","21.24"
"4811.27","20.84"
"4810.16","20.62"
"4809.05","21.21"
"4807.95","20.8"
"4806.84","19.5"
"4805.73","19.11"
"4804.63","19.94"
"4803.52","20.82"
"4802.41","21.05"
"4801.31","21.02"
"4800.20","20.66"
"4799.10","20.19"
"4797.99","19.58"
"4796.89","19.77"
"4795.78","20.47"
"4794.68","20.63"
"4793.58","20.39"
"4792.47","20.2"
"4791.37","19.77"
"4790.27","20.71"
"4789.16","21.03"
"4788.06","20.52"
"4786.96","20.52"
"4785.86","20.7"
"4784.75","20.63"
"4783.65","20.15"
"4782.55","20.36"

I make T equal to -0.8 Angstrom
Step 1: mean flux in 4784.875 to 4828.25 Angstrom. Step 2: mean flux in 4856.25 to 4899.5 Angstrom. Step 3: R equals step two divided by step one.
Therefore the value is 0.92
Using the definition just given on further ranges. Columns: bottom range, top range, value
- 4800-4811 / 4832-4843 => 1.00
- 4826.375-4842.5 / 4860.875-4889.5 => 0.94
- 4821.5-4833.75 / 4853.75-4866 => 0.91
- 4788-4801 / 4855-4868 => 0.89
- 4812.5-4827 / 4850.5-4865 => 0.90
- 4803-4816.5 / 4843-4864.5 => 0.93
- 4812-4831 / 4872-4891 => 0.94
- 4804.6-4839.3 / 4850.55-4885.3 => 0.93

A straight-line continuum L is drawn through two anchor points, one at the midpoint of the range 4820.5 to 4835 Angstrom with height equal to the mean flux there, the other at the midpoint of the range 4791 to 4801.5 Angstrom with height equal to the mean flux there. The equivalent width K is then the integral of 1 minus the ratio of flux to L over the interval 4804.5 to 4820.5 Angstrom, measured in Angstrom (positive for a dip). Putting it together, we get -0.51 Angstrom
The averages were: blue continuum 20.2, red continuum 19.9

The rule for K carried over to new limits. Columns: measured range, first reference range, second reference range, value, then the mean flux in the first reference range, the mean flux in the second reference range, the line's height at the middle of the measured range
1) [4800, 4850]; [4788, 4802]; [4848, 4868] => -2.2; 20.4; 18.6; 19.5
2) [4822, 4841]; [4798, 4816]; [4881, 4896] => 0.2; 20.6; 19.5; 20.3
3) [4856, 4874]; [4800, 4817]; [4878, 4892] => 1.8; 20.7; 19.7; 19.9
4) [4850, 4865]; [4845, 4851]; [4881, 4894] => 0.9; 19.9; 19.4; 19.8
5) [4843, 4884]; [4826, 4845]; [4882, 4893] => 1.0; 20.2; 19.1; 19.6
